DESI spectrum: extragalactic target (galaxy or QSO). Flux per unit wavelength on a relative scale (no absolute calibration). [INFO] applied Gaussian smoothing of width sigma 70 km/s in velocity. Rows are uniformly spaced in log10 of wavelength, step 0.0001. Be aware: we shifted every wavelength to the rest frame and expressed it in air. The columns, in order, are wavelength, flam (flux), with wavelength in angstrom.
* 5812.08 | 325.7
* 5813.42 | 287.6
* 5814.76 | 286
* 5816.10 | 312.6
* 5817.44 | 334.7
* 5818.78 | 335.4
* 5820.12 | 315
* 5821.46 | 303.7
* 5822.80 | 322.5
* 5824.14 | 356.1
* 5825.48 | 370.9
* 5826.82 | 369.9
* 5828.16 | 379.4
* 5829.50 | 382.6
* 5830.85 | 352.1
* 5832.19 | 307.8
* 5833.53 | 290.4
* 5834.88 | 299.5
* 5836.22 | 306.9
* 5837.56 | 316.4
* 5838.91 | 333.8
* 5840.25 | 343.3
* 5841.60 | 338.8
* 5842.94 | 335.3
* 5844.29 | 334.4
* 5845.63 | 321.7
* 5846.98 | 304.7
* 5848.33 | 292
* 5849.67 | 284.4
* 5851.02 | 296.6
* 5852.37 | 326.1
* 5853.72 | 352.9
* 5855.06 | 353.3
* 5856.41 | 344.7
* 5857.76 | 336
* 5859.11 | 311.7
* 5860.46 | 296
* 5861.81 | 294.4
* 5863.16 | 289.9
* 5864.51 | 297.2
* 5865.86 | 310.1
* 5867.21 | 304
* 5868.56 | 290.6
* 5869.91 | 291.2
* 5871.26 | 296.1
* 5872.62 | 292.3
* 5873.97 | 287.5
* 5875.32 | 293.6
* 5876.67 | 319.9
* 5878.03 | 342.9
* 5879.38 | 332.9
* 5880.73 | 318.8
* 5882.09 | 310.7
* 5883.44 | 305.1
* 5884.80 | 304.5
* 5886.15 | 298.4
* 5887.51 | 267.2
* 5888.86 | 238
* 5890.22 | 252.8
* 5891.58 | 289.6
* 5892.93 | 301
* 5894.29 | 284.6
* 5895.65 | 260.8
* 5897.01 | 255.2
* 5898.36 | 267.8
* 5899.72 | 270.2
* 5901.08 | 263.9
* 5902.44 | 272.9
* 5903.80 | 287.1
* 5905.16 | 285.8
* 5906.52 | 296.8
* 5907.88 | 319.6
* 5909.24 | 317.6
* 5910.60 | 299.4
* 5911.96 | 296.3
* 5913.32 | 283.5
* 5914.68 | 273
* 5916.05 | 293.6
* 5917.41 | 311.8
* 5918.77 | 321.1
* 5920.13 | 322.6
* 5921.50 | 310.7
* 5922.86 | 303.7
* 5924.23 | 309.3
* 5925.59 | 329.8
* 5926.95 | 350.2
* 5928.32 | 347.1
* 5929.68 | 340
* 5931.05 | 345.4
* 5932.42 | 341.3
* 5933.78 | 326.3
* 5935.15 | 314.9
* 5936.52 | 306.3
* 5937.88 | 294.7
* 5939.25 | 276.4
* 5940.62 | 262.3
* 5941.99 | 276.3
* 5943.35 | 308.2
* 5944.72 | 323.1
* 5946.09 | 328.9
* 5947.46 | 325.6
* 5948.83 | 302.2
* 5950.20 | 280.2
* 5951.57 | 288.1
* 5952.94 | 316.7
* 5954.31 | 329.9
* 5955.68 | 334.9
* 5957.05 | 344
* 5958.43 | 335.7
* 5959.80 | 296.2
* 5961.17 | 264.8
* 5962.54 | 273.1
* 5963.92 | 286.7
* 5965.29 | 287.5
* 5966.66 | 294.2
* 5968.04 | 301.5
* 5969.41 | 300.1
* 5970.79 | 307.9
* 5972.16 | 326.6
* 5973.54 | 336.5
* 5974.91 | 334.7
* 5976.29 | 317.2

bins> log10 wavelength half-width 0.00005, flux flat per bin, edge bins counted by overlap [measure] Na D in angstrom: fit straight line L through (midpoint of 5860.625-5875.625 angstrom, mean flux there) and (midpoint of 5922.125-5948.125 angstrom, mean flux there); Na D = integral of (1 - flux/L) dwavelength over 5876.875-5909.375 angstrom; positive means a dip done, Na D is 1.5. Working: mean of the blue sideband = 295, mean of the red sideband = 316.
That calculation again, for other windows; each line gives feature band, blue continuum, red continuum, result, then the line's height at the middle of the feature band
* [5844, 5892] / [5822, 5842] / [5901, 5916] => 1.7 angstrom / 316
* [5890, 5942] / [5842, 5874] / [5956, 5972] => 1.0 angstrom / 305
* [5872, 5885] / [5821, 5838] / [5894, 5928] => 0.0 angstrom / 312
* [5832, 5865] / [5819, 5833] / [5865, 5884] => 1.1 angstrom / 327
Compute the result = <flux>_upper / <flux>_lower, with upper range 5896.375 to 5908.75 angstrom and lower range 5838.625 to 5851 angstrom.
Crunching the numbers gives 0.88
